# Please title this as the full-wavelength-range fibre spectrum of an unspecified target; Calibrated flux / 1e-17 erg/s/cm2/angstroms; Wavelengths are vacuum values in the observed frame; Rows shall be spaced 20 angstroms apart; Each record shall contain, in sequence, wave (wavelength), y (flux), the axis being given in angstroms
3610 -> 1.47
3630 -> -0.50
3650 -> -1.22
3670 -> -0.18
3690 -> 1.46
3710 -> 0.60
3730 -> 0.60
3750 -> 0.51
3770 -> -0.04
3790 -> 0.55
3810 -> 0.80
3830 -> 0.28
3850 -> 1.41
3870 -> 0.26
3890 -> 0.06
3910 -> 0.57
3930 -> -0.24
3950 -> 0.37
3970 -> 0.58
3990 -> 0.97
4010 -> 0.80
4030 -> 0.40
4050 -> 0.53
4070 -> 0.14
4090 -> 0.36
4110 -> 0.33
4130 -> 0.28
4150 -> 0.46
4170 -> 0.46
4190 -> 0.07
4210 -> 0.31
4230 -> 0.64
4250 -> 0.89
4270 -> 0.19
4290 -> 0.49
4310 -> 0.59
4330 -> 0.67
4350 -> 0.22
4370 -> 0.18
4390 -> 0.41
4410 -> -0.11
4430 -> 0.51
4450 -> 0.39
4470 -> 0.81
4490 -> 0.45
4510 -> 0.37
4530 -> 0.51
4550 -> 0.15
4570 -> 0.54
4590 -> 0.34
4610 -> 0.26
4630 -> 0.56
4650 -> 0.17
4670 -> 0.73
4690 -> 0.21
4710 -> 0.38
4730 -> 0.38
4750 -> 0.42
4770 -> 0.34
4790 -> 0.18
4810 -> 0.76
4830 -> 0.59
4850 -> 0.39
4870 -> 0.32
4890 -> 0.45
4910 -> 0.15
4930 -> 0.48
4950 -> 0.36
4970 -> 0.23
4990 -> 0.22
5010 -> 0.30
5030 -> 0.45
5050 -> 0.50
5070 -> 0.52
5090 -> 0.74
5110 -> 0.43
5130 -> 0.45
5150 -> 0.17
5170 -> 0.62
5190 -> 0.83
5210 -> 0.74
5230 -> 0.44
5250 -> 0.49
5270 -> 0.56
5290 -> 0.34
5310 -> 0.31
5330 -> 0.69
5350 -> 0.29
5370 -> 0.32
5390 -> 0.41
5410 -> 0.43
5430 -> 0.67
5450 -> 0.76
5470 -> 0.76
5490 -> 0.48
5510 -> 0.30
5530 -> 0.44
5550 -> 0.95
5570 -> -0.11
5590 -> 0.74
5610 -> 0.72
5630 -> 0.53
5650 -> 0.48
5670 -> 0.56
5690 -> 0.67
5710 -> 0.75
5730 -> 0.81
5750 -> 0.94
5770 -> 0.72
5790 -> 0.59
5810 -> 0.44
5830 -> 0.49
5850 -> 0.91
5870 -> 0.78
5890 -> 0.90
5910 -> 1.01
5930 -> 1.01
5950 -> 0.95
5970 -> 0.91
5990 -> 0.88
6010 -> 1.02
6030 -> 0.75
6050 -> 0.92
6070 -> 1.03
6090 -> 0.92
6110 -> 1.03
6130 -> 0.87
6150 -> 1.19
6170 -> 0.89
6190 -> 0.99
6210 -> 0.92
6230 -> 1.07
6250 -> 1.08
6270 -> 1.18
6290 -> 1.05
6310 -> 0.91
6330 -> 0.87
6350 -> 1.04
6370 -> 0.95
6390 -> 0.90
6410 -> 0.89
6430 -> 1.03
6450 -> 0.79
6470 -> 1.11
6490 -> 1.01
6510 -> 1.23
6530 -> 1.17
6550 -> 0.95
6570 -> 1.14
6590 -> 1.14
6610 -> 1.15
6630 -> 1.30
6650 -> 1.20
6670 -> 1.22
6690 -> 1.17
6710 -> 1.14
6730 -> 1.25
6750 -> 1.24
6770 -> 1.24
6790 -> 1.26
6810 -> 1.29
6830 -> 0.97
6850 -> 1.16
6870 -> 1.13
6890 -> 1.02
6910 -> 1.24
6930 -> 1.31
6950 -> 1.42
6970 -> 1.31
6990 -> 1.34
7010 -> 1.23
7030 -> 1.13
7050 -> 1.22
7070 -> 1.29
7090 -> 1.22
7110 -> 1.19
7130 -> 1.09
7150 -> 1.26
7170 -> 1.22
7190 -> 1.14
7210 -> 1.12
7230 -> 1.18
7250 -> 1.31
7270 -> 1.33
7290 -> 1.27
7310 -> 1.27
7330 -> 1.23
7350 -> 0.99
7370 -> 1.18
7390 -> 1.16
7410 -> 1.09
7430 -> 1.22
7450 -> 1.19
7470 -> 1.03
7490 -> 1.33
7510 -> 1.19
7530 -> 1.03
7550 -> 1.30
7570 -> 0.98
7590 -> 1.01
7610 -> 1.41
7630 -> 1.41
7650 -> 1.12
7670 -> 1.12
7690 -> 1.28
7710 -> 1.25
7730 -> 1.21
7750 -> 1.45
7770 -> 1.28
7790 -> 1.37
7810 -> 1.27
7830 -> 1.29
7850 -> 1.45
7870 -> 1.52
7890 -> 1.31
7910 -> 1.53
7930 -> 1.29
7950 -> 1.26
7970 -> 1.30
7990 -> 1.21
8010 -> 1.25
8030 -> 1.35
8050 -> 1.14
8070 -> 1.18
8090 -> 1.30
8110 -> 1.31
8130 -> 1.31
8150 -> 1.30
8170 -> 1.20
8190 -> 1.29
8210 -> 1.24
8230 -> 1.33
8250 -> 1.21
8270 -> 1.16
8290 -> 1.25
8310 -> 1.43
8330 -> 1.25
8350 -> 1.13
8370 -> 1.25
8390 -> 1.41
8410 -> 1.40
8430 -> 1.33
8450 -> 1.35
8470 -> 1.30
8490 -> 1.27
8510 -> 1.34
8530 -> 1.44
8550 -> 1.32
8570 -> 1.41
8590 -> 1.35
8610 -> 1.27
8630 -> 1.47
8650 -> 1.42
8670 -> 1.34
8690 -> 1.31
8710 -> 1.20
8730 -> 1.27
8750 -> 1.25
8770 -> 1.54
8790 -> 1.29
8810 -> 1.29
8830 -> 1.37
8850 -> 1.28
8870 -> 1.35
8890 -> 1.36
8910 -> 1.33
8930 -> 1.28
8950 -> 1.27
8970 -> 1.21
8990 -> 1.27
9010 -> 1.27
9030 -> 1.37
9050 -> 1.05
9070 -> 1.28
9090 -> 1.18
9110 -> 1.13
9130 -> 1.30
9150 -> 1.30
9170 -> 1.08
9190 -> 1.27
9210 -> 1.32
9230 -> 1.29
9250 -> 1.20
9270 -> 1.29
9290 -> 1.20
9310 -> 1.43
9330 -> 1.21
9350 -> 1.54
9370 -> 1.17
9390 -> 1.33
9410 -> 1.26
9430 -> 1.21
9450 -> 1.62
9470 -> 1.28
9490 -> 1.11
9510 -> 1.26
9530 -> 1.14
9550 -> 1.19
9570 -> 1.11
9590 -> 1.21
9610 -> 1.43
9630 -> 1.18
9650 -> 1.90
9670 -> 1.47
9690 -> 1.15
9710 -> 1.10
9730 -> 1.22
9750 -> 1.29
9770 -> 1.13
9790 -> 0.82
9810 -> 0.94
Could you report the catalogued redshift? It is 0.47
